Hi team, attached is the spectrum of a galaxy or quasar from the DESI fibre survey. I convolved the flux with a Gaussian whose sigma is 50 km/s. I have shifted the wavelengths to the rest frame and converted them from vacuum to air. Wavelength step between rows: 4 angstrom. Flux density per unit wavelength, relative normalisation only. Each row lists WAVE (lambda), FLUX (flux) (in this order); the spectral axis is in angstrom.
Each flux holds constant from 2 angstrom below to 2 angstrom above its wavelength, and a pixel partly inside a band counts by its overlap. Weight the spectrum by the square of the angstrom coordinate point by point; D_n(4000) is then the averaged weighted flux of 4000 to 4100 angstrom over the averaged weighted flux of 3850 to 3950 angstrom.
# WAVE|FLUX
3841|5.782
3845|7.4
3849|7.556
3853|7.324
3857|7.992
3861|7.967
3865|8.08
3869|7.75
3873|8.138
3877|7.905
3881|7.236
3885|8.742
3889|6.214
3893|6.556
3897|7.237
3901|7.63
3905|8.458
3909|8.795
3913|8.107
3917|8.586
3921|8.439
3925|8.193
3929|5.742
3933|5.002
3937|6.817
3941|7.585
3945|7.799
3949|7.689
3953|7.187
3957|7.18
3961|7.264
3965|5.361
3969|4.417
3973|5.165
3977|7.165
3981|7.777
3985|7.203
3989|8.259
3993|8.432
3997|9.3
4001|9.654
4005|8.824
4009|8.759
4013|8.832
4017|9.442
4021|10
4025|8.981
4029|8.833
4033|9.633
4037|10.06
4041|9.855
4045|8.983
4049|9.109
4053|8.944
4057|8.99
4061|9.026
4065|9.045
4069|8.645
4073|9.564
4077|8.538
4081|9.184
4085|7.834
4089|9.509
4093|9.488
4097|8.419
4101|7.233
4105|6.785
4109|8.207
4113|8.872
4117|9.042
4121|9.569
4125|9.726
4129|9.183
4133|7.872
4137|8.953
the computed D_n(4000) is 1.3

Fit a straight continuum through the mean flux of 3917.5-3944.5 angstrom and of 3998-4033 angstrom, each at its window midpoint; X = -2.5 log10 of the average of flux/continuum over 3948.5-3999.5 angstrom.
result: 0.15 mag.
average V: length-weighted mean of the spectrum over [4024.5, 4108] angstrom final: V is 8.88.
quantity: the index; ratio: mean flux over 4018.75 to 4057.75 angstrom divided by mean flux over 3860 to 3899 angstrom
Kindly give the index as 1.23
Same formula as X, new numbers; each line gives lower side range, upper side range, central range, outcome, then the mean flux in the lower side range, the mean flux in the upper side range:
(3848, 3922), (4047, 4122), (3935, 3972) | 0.20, 7.82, 8.73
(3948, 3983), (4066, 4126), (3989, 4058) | -0.22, 6.55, 8.7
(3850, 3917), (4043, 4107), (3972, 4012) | 0.02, 7.78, 8.71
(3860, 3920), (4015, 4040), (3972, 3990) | 0.24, 7.83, 9.51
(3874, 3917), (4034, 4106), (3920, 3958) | 0.13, 7.74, 8.88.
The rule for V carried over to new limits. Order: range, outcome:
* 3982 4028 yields 8.86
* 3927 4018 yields 7.41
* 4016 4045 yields 9.51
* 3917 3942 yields 7.07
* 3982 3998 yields 8.2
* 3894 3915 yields 7.97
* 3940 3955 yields 7.56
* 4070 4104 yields 8.66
